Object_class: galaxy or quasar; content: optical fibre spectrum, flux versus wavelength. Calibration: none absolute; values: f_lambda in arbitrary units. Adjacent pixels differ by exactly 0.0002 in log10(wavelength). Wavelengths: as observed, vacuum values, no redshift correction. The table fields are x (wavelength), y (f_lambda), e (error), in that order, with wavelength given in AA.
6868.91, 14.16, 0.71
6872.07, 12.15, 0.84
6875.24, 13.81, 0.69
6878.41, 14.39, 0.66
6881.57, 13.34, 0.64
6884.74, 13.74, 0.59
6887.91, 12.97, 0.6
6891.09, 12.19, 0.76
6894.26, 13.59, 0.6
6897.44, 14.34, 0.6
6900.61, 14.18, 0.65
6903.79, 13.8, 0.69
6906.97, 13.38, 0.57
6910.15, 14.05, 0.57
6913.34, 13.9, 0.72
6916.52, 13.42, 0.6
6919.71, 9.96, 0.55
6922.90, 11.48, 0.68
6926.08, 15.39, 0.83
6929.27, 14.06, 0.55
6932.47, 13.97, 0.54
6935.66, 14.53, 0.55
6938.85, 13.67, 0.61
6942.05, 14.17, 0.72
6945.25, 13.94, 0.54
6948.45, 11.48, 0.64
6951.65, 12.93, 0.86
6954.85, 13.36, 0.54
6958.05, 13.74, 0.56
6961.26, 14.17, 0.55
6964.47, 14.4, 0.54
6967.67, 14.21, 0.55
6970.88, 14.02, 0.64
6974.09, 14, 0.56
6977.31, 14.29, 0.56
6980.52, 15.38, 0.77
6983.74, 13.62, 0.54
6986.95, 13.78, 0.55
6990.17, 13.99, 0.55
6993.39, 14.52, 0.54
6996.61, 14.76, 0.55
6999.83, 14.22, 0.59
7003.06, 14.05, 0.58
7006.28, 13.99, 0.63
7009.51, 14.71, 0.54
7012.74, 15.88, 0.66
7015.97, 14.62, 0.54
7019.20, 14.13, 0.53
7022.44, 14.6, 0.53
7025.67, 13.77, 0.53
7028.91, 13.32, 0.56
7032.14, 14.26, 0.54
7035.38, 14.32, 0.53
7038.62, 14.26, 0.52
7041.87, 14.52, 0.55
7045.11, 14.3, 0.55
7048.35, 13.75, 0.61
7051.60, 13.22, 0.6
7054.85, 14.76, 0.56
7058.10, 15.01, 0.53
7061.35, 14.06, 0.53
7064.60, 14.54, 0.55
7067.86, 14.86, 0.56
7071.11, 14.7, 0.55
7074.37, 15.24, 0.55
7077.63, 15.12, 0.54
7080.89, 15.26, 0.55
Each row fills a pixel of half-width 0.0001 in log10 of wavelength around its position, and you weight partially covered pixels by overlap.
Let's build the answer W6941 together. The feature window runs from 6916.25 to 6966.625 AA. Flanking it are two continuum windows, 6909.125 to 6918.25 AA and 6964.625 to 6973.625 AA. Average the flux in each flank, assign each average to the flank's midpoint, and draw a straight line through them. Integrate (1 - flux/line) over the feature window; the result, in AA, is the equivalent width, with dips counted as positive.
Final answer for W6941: 1.8 AA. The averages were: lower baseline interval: 13.7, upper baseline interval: 14.2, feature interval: 13.4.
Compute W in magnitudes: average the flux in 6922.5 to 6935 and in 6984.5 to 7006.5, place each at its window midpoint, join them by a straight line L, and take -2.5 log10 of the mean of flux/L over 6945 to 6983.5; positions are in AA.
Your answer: 0.02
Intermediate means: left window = 14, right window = 14.2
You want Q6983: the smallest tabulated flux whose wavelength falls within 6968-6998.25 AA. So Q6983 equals 13.62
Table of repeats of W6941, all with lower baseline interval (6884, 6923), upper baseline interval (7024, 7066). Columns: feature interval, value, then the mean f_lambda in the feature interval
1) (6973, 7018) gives -1.9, 14.4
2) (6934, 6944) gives -0.5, 14.1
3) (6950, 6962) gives 0.1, 13.5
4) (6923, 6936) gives -0.7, 14.1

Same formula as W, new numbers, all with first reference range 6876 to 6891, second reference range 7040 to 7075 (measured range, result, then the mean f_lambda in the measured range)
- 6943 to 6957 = 0.07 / 13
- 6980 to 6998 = -0.02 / 14.3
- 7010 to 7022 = -0.05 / 14.8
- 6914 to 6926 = 0.12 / 12.3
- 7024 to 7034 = 0.04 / 13.8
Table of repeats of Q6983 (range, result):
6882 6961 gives 9.96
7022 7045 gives 13.32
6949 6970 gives 12.93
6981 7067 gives 13.22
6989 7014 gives 13.99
